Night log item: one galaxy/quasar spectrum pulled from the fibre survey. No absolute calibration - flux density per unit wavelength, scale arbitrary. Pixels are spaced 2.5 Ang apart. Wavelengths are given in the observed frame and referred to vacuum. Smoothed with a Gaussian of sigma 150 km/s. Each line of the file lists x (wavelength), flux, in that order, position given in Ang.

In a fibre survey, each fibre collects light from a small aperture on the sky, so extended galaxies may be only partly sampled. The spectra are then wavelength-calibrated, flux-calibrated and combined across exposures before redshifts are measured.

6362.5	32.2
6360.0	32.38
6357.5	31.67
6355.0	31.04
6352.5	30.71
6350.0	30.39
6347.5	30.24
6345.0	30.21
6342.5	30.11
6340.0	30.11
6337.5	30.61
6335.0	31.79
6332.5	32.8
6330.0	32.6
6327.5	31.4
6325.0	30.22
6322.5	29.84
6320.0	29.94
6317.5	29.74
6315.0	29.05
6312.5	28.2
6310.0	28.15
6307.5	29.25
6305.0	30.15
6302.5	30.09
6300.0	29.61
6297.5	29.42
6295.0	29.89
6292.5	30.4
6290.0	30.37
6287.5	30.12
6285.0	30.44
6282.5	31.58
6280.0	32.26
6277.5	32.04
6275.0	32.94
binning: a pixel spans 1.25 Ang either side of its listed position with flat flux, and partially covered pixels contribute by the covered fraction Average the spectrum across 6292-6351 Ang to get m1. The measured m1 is 30.2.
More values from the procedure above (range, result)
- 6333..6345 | 30.7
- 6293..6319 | 29.4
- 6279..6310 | 30.2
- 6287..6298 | 30.1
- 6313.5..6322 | 29.6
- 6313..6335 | 30.7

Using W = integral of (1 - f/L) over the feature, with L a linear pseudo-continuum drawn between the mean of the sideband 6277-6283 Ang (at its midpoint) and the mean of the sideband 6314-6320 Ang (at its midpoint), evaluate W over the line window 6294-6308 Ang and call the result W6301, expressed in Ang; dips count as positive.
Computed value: 0.4 Ang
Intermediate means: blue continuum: 32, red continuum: 29.5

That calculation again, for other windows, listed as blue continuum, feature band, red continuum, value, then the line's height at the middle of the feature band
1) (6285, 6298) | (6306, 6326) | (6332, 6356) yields 0.73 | 30.4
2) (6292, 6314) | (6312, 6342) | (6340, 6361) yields -0.46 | 30.1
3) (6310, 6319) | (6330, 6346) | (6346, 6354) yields -0.62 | 29.9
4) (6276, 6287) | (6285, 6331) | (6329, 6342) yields 2.31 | 31.5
